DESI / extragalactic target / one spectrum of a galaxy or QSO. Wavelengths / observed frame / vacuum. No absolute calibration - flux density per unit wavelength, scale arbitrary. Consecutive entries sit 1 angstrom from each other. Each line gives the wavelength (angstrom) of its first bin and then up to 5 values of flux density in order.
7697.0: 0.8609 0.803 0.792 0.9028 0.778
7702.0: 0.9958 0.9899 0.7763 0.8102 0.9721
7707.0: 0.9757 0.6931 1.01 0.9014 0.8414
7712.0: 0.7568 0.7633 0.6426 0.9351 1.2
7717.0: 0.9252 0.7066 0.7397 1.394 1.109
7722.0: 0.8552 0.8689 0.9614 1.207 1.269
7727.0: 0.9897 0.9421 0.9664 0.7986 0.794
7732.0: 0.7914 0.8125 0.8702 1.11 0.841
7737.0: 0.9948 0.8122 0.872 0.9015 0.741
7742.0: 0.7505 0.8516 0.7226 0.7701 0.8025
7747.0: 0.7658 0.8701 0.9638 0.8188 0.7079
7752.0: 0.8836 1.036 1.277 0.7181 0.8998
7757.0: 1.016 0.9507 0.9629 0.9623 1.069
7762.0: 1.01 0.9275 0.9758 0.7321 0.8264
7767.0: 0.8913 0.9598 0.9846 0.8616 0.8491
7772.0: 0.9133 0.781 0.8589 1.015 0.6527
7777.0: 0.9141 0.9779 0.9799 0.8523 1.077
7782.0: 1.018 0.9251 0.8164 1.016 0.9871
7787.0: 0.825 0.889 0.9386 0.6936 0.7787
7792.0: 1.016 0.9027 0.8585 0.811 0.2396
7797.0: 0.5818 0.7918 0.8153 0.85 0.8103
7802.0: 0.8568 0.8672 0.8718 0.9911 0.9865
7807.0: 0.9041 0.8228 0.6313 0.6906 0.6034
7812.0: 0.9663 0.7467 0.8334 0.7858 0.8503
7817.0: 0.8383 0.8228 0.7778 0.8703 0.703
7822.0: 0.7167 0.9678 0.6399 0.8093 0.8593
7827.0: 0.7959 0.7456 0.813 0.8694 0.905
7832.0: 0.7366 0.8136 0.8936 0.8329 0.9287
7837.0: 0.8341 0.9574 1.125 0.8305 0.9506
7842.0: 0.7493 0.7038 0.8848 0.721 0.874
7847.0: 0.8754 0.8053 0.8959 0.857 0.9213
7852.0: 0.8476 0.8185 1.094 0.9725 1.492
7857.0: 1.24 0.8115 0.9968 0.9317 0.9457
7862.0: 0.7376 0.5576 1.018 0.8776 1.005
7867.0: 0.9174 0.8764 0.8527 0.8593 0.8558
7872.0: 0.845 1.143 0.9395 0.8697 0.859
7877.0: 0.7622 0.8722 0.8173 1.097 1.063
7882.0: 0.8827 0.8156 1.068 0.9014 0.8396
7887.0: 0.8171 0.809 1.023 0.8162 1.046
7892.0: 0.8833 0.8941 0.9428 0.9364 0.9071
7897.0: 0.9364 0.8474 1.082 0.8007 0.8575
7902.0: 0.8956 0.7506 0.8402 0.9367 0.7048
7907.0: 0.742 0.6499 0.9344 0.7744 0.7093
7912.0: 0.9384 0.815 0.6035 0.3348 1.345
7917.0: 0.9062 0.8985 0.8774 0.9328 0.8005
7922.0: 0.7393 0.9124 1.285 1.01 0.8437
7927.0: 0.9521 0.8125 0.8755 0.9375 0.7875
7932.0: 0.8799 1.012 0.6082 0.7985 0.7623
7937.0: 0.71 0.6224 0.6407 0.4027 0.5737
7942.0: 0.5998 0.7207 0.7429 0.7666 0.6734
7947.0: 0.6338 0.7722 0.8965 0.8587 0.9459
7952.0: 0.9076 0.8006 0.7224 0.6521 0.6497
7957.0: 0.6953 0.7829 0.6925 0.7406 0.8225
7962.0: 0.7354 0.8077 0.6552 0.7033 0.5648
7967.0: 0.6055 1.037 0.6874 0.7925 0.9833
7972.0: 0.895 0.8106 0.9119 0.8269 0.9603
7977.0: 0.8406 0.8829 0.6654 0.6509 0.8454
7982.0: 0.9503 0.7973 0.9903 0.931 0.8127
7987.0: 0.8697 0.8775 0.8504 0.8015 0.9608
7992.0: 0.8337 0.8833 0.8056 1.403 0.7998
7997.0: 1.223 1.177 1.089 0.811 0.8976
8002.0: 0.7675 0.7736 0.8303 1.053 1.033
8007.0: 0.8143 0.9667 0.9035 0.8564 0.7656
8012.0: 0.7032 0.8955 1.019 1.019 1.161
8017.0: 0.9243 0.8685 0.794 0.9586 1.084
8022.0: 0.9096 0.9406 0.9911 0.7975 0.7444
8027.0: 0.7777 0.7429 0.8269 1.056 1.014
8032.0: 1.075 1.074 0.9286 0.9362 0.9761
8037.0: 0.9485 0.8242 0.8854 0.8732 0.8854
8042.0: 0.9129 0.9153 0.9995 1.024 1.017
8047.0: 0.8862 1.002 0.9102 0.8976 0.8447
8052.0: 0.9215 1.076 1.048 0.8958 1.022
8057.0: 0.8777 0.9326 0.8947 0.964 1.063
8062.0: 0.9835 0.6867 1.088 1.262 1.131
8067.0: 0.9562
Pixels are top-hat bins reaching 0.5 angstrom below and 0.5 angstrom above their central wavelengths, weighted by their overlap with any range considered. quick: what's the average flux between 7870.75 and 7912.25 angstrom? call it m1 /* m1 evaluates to 0.883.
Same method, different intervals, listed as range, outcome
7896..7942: 0.822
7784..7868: 0.853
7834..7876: 0.908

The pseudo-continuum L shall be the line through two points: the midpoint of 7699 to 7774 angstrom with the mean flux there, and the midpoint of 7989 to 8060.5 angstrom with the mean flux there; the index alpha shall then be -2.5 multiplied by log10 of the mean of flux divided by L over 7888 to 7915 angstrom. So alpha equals 0.089 mag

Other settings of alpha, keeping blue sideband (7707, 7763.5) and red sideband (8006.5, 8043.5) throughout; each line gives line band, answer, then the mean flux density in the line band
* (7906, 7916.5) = 0.17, 0.781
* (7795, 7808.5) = 0.14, 0.8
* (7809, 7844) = 0.11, 0.821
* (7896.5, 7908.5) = 0.09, 0.837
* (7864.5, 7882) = 0.00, 0.912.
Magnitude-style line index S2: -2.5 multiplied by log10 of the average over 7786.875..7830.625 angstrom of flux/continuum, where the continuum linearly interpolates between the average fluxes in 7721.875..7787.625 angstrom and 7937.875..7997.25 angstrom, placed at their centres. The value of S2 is 0.10 mag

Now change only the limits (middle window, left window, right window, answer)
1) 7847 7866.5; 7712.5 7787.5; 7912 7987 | -0.10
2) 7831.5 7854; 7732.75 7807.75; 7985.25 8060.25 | 0.04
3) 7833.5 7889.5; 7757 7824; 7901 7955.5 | -0.10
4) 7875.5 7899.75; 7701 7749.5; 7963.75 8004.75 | -0.04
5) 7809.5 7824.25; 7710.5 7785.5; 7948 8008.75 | 0.13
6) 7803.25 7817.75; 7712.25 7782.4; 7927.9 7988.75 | 0.06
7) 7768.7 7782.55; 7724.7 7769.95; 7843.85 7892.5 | 0.00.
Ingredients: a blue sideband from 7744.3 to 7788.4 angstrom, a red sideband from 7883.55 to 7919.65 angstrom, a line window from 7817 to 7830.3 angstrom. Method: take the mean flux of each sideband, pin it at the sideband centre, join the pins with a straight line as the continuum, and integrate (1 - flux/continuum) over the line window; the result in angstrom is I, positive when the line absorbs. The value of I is 1.34 angstrom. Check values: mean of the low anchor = 0.908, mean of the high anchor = 0.863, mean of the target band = 0.8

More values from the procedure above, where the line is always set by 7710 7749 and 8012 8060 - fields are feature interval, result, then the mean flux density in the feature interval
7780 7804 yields 1.6 angstrom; 0.843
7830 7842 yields 0.3 angstrom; 0.885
